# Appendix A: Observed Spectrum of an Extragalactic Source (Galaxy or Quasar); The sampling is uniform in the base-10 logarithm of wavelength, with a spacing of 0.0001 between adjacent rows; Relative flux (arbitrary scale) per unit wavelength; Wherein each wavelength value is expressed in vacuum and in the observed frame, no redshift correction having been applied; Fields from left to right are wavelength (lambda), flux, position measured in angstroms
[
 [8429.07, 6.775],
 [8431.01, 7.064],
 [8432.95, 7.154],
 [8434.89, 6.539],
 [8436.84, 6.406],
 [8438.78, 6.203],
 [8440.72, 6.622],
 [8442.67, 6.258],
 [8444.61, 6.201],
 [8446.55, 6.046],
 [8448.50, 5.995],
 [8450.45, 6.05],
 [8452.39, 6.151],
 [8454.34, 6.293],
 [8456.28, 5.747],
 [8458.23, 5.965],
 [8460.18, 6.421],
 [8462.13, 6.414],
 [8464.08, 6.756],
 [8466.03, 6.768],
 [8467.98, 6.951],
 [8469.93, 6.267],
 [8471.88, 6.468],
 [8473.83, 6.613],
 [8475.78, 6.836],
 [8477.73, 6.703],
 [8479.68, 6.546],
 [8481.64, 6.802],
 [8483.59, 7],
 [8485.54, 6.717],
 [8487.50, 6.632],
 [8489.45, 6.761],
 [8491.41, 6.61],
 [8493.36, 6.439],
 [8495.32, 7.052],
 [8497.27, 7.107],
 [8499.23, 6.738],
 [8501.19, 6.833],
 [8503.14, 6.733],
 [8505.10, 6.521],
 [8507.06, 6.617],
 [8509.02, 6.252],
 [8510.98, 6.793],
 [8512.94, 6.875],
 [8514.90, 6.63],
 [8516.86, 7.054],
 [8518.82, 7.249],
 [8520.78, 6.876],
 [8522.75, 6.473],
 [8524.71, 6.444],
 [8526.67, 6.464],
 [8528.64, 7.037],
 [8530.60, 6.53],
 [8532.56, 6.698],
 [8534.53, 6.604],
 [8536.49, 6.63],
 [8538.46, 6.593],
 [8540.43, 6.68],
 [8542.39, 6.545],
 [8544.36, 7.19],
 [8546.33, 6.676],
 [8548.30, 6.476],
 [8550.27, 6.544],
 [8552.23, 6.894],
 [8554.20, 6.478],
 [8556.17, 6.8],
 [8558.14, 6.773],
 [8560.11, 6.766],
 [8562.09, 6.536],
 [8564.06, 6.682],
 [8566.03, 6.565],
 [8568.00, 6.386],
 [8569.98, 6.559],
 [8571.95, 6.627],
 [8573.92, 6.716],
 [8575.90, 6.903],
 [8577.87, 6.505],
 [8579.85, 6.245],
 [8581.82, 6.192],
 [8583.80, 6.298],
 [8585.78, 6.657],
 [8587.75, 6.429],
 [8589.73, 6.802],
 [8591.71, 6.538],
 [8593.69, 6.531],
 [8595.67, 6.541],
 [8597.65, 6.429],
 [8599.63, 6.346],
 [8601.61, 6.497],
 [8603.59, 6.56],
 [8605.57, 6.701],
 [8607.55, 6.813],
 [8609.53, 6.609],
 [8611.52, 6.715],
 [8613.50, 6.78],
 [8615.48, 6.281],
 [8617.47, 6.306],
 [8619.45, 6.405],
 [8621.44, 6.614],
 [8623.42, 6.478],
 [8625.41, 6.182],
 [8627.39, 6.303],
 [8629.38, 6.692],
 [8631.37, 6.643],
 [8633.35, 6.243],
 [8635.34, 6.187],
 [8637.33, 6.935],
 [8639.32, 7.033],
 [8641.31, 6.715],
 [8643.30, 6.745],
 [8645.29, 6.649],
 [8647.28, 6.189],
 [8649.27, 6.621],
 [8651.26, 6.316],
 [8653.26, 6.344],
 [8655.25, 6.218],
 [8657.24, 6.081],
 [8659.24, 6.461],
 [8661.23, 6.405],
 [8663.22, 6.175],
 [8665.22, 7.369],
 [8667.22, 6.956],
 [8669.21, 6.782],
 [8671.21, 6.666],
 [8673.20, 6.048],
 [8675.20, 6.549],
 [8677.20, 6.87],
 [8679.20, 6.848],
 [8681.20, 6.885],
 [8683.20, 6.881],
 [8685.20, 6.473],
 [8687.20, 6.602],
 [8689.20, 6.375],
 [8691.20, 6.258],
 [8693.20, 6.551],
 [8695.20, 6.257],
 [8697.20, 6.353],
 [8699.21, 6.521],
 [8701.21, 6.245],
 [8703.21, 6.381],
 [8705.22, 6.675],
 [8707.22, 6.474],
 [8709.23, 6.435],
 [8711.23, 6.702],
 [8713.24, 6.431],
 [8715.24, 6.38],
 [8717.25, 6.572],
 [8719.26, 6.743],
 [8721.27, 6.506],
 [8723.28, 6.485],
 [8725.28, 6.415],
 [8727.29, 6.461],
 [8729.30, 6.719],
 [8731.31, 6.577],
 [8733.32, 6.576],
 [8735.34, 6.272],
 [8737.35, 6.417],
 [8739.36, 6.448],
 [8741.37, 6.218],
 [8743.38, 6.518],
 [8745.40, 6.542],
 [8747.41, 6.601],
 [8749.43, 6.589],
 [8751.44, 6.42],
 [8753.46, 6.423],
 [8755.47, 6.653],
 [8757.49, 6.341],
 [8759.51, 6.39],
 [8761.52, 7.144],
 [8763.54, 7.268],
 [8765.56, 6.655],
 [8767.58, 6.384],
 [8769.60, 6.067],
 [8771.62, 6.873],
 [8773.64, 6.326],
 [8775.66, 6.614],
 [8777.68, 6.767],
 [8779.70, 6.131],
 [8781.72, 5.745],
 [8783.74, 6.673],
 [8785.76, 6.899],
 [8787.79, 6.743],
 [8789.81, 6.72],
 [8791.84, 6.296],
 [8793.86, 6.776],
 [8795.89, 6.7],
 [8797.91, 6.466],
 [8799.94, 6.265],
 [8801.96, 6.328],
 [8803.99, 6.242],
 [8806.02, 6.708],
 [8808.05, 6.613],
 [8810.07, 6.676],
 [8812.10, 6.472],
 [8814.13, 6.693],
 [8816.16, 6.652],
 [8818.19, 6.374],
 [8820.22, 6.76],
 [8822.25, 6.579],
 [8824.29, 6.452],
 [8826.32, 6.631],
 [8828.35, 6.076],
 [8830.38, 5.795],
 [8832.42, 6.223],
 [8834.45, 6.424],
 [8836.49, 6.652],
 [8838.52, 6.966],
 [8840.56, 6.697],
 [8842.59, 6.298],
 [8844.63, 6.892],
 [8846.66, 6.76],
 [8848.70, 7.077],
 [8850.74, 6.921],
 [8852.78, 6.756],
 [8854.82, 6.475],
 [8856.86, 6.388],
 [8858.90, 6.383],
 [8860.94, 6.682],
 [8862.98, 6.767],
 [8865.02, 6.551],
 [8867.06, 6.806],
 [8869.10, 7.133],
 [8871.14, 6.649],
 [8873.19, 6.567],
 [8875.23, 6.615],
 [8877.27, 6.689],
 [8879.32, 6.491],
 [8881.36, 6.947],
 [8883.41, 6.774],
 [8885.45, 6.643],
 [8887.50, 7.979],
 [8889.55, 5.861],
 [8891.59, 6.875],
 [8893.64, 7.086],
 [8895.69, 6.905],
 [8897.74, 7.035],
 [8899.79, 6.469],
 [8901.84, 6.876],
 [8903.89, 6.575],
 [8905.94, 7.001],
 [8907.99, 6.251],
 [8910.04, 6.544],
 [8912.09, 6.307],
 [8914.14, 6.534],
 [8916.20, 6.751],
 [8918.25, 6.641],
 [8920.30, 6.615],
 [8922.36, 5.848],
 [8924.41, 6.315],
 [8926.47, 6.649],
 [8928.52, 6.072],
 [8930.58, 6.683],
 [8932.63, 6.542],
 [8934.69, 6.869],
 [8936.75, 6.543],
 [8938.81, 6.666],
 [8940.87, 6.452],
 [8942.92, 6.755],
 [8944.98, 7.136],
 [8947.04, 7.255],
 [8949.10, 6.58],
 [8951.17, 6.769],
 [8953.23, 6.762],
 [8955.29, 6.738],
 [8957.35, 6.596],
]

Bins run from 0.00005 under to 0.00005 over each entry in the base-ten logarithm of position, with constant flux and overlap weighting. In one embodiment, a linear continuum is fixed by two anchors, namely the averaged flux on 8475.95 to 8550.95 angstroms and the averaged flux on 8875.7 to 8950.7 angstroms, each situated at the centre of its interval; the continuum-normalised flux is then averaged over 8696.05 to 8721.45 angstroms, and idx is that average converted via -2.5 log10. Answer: 0.03 mag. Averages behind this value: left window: 6.72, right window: 6.67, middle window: 6.49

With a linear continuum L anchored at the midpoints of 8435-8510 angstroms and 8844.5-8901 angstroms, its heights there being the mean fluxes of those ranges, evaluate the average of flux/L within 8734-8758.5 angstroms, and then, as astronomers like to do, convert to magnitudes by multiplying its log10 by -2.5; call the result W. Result 0.04 mag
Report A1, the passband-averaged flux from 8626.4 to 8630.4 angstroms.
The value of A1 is 6.49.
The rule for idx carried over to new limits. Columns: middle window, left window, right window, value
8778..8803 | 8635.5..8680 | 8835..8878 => 0.028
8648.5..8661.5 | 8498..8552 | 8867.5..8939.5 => 0.057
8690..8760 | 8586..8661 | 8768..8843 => 0.005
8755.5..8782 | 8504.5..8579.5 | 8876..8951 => 0.022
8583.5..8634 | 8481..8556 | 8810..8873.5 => 0.027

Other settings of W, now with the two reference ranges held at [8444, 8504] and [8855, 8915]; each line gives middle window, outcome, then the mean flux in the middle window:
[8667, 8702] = 0.01 mag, 6.56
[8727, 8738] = 0.02 mag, 6.51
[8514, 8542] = -0.02 mag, 6.71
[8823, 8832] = 0.07 mag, 6.24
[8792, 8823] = 0.02 mag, 6.55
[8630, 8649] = 0.00 mag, 6.6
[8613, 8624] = 0.02 mag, 6.47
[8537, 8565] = -0.02 mag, 6.69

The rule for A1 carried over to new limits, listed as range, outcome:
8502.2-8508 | 6.62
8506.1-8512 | 6.55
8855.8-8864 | 6.55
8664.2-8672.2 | 6.94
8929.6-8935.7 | 6.7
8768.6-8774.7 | 6.42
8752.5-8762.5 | 6.59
